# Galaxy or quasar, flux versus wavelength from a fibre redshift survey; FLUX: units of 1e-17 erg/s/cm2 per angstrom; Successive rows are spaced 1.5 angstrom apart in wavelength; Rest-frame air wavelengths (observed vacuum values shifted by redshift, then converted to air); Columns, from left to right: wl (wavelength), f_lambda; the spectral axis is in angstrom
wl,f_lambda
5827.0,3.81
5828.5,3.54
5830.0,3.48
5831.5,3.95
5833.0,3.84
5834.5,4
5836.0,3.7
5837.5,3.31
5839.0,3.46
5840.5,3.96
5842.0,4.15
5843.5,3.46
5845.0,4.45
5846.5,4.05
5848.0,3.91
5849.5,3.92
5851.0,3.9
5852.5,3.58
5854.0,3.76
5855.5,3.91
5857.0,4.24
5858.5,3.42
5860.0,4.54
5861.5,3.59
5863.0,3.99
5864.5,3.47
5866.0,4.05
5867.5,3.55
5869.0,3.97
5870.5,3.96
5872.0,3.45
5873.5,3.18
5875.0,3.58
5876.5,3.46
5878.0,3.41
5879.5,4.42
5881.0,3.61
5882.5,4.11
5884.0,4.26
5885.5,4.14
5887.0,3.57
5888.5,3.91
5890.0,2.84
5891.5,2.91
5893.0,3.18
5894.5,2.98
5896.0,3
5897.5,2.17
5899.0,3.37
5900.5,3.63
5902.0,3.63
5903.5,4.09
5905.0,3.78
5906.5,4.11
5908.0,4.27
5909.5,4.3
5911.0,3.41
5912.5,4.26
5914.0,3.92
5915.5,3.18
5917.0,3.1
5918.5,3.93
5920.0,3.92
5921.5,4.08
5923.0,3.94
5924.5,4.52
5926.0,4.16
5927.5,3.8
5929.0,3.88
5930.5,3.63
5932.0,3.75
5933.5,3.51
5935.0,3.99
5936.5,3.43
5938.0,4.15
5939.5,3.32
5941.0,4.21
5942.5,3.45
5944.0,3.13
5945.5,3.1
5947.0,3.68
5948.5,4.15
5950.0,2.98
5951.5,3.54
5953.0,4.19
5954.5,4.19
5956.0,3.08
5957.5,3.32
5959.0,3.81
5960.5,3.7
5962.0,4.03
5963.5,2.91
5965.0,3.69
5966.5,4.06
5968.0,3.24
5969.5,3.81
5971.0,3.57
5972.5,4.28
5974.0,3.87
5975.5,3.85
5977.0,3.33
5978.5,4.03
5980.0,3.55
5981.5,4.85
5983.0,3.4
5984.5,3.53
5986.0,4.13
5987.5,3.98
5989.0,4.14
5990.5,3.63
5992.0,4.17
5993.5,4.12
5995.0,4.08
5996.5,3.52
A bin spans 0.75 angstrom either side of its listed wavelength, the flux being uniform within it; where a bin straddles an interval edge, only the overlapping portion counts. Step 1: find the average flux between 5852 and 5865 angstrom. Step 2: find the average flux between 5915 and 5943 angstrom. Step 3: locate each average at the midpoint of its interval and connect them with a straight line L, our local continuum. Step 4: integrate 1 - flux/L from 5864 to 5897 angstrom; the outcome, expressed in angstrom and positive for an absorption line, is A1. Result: 2.1 angstrom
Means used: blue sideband 3.85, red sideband 3.8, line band 3.58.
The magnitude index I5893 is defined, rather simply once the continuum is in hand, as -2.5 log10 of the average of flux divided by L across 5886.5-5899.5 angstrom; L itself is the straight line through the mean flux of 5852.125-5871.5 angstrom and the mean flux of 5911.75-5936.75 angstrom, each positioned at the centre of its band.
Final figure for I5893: 0.24 mag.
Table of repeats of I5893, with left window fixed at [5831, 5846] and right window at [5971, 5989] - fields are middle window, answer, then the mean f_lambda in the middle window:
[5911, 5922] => 0.035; 3.74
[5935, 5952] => 0.086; 3.58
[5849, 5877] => 0.021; 3.77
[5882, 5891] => 0.022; 3.77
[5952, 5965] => 0.065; 3.65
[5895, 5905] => 0.155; 3.34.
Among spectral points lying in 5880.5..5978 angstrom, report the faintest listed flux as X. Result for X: 2.17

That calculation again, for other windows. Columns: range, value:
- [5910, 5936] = 3.1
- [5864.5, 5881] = 3.18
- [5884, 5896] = 2.84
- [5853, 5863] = 3.42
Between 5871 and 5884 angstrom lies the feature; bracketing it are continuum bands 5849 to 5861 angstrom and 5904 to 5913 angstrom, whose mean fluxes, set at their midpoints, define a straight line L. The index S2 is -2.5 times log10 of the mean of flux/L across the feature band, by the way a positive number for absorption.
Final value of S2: 0.073 mag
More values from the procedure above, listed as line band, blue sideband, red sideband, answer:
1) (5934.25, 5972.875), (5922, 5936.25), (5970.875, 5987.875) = 0.07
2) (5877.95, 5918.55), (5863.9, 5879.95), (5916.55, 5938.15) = 0.04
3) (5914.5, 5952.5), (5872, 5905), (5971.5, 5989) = 0.00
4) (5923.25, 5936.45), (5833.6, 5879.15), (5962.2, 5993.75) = -0.02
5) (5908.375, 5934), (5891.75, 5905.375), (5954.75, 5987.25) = -0.13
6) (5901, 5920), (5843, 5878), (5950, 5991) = -0.02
